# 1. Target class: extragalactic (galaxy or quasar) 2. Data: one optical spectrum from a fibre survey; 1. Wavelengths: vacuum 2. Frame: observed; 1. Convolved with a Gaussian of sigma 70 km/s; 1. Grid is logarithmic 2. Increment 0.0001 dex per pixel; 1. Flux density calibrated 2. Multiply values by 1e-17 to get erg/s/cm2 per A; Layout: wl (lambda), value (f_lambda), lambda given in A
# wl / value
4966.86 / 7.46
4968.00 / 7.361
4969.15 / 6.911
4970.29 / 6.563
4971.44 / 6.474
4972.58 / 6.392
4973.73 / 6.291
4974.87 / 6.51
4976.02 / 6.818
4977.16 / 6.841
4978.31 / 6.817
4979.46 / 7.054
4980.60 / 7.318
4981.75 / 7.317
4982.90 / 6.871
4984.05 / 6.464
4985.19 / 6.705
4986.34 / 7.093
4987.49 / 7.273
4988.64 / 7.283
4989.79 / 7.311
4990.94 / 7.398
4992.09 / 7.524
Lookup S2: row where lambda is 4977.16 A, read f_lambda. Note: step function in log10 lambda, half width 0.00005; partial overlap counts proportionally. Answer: 6.841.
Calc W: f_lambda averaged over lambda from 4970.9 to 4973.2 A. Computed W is 6.43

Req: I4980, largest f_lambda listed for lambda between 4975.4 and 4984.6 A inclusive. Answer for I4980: 7.318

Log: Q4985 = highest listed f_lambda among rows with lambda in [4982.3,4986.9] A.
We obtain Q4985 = 7.093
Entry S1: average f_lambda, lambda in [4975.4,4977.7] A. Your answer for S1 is 6.83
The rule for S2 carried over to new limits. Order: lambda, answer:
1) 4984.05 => 6.464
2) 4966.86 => 7.46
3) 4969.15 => 6.911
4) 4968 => 7.361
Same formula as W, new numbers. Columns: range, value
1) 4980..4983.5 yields 7.16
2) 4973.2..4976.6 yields 6.56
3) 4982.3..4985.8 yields 6.69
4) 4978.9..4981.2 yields 7.2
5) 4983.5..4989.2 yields 6.97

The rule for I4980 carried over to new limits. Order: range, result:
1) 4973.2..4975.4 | 6.51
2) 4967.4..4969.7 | 7.361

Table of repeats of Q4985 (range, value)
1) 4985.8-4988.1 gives 7.273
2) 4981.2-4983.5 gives 7.317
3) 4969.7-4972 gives 6.563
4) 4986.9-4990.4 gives 7.311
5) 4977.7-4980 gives 7.054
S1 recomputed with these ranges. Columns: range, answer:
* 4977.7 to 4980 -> 6.91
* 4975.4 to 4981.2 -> 6.97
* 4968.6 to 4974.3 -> 6.53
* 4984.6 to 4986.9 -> 6.91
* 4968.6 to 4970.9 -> 6.73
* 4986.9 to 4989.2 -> 7.27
